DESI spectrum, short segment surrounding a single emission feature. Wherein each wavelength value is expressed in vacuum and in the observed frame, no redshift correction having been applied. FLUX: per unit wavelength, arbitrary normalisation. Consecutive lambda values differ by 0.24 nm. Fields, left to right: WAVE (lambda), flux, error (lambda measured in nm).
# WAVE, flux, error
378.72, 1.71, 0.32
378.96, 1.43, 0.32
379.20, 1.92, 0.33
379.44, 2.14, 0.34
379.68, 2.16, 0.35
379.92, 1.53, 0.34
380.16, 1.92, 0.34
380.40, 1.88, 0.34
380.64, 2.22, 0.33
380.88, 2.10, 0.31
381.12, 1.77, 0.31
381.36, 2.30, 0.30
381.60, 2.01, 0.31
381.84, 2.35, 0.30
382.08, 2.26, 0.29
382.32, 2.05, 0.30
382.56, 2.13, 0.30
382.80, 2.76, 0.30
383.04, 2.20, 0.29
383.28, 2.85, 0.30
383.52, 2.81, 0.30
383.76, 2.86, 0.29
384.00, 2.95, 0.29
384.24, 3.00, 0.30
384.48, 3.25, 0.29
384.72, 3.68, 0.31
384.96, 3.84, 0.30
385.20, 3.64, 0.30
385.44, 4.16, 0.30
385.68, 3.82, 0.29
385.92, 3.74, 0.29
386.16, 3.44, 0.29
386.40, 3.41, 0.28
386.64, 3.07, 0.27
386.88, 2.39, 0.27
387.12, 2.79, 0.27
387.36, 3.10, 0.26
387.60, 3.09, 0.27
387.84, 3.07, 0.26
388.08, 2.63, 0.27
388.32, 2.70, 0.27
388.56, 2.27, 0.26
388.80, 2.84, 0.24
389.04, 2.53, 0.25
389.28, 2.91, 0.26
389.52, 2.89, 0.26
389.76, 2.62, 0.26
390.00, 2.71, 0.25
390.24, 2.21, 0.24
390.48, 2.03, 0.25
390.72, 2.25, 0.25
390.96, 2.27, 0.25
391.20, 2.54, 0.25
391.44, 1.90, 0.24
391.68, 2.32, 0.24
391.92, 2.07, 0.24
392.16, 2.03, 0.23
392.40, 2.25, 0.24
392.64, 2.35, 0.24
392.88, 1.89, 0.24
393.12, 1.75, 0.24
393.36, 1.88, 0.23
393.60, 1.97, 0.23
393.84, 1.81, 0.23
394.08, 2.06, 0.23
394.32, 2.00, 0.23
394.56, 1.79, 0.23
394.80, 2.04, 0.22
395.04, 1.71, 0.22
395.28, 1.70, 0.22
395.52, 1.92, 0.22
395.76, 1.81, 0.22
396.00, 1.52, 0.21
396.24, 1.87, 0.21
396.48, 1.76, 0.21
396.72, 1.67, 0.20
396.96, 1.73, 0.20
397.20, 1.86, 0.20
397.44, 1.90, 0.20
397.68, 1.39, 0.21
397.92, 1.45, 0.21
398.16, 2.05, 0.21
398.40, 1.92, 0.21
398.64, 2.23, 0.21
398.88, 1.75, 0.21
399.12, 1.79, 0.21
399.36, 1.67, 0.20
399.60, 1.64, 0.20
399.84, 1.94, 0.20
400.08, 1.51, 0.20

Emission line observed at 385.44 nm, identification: C IV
